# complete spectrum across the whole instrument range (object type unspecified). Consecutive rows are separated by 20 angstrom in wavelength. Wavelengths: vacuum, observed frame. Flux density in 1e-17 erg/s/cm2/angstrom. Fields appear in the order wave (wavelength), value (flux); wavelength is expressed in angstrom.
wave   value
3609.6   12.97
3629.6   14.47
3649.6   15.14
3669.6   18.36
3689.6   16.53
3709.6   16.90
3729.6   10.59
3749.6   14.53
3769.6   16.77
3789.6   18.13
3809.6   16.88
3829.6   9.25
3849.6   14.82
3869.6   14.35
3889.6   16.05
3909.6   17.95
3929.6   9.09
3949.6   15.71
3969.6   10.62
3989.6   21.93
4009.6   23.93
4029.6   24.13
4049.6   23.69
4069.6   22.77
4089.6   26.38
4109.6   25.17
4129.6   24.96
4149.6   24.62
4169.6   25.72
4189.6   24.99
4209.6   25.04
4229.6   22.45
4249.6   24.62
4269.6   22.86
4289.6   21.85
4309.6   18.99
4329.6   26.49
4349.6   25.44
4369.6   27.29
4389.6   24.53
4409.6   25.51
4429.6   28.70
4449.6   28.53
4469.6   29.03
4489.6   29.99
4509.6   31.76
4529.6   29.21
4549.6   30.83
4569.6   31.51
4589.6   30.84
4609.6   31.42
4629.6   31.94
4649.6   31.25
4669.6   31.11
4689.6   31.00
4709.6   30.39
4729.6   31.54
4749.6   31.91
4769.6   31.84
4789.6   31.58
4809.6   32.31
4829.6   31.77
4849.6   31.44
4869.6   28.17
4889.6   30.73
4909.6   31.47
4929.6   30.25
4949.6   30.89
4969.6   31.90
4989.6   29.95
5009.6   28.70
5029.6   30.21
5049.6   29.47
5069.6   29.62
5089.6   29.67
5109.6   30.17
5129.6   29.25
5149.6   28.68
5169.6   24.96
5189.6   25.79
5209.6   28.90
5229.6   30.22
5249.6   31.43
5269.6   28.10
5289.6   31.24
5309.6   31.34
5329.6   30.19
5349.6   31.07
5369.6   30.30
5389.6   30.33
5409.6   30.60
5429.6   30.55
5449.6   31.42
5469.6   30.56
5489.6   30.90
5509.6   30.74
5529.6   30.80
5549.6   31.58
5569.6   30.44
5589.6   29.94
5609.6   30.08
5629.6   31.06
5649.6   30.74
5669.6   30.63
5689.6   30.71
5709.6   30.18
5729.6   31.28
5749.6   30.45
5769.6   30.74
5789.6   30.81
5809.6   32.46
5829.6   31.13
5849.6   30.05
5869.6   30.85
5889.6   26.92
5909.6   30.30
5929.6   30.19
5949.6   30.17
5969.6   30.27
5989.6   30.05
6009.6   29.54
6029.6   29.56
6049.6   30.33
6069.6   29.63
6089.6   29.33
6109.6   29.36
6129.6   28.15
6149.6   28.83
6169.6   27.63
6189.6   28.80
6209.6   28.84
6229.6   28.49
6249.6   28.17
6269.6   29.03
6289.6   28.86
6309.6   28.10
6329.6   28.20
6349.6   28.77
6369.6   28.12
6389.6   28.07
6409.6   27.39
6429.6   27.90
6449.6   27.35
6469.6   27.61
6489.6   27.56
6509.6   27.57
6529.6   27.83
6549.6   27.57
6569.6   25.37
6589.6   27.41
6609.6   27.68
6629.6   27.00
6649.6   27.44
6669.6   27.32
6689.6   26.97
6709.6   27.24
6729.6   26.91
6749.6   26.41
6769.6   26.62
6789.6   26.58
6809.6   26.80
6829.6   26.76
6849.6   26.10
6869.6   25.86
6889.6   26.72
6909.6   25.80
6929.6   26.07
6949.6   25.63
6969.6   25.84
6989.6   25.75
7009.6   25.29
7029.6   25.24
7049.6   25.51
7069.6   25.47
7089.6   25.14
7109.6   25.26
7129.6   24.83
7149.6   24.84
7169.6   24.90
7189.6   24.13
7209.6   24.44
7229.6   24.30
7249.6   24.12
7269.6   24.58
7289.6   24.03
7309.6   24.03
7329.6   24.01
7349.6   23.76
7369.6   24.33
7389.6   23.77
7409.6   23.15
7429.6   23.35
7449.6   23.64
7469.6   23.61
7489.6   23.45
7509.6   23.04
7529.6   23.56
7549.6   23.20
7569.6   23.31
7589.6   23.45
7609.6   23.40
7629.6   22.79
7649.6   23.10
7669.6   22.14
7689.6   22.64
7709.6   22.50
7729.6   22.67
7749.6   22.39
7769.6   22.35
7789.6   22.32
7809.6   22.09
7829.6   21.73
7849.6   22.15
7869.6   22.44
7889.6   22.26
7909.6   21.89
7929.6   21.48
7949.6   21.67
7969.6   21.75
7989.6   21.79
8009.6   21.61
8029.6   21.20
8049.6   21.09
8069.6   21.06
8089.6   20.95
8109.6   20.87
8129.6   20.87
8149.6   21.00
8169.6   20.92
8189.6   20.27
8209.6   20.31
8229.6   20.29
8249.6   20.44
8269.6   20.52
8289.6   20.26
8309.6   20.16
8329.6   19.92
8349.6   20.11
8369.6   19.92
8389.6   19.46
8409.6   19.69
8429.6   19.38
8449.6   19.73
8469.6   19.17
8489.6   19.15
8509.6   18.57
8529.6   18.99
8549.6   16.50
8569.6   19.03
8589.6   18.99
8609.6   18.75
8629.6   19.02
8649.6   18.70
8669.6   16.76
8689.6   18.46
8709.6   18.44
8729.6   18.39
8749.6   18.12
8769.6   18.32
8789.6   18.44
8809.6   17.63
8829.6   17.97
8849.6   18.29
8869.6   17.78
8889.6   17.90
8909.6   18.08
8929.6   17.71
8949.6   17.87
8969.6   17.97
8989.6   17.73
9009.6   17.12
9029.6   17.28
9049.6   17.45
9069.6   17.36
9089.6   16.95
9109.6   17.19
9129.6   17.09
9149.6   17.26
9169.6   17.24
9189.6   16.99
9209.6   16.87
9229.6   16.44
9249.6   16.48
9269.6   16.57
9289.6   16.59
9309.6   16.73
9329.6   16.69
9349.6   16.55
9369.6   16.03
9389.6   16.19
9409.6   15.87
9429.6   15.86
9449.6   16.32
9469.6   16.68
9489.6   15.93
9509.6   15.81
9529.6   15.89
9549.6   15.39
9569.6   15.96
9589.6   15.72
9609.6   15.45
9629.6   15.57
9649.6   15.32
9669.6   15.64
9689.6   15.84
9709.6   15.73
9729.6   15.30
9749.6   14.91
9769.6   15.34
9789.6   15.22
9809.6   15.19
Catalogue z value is 0.00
